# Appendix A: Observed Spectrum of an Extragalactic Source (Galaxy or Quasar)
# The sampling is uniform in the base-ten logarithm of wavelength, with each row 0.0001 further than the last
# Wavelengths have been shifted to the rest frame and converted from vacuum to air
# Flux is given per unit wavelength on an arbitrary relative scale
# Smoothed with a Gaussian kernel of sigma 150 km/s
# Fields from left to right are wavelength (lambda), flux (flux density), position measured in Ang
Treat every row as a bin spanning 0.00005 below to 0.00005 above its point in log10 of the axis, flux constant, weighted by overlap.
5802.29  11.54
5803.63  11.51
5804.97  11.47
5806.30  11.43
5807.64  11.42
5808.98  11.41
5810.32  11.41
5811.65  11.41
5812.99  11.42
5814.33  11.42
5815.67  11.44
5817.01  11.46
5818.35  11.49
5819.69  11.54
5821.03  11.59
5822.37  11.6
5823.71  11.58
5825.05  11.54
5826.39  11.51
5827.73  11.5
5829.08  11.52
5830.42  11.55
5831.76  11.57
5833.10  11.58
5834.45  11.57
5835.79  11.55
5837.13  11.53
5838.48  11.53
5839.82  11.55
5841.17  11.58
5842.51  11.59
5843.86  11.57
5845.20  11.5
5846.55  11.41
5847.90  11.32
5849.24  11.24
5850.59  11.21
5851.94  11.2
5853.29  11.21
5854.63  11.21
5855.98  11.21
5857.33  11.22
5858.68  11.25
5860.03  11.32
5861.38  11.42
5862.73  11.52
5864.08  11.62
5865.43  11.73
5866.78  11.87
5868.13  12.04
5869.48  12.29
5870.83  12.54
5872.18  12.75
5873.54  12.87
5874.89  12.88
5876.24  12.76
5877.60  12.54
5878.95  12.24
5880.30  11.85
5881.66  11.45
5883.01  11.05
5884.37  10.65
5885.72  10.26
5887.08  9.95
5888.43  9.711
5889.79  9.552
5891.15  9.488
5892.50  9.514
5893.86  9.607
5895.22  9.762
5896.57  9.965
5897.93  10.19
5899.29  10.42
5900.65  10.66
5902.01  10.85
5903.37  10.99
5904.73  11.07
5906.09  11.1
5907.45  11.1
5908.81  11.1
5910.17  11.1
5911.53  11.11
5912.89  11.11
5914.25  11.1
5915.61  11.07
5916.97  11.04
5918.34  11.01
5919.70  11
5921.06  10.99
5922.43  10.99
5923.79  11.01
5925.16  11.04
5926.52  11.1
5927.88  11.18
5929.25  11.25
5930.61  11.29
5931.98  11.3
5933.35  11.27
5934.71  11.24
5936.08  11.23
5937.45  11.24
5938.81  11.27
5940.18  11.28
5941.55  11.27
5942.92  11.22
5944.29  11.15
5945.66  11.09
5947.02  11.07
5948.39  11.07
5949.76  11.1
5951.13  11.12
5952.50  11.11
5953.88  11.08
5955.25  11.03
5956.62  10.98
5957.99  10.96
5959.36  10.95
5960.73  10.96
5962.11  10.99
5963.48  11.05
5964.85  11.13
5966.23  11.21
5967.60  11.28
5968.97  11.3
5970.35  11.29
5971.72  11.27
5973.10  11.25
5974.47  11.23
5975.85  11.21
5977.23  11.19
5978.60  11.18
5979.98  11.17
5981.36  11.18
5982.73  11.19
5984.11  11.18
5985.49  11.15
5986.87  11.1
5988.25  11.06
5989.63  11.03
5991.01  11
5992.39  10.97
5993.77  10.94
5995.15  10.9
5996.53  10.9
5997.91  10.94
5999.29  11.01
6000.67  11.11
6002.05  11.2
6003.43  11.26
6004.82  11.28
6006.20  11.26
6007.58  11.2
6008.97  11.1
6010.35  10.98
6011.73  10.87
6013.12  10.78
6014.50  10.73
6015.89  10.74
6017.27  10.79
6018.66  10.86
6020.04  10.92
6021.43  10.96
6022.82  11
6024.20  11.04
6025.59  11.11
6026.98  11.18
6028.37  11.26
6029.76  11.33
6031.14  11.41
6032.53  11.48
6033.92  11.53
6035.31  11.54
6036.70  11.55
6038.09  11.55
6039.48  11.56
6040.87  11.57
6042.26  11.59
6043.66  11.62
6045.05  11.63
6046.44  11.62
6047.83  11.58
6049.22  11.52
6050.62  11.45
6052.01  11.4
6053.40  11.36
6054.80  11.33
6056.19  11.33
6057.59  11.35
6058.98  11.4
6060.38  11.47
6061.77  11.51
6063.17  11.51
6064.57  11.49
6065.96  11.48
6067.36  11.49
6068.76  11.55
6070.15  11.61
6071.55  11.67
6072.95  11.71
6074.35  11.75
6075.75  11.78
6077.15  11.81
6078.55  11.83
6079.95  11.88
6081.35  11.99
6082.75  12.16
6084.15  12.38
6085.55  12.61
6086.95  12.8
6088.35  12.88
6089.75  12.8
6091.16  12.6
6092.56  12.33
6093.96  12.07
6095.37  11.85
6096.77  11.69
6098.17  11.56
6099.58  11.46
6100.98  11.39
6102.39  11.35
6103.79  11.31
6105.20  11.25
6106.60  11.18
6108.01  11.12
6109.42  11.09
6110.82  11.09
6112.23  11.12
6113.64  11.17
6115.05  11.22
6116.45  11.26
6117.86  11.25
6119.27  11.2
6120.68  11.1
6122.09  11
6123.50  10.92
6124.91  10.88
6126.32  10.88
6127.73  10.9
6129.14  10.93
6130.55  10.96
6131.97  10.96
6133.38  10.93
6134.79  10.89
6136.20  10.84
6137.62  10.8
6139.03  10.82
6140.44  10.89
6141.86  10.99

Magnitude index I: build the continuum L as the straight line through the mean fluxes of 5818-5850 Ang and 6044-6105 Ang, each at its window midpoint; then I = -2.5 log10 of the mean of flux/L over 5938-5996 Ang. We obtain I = 0.05 mag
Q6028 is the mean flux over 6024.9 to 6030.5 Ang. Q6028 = 11.2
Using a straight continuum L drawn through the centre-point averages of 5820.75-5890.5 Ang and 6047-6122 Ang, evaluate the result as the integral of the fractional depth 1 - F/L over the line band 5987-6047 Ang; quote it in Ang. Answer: 2.2 Ang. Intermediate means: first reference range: 11.5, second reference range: 11.6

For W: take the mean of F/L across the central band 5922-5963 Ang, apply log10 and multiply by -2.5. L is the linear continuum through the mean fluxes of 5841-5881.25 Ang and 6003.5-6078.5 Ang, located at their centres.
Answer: 0.04 mag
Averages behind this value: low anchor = 11.8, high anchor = 11.4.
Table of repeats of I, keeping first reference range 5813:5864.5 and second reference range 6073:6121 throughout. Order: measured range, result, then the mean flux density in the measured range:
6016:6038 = 0.04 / 11.2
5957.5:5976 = 0.04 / 11.1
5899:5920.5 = 0.05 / 11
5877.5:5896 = 0.10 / 10.5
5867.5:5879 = -0.10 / 12.6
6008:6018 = 0.07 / 10.9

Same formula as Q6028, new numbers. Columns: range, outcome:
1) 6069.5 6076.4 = 11.7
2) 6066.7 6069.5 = 11.5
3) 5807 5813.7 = 11.4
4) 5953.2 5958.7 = 11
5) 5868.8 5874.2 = 12.6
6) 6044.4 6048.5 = 11.6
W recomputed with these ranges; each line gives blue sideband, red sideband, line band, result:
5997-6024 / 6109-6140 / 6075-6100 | -0.107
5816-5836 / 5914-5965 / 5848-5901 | 0.017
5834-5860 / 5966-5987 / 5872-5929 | 0.034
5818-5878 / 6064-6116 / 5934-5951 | 0.048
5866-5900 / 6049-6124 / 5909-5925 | 0.016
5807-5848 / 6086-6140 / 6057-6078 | -0.017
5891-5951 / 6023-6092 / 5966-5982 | -0.002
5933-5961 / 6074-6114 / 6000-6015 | 0.032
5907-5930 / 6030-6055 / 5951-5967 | 0.018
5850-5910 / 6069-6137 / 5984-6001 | 0.032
